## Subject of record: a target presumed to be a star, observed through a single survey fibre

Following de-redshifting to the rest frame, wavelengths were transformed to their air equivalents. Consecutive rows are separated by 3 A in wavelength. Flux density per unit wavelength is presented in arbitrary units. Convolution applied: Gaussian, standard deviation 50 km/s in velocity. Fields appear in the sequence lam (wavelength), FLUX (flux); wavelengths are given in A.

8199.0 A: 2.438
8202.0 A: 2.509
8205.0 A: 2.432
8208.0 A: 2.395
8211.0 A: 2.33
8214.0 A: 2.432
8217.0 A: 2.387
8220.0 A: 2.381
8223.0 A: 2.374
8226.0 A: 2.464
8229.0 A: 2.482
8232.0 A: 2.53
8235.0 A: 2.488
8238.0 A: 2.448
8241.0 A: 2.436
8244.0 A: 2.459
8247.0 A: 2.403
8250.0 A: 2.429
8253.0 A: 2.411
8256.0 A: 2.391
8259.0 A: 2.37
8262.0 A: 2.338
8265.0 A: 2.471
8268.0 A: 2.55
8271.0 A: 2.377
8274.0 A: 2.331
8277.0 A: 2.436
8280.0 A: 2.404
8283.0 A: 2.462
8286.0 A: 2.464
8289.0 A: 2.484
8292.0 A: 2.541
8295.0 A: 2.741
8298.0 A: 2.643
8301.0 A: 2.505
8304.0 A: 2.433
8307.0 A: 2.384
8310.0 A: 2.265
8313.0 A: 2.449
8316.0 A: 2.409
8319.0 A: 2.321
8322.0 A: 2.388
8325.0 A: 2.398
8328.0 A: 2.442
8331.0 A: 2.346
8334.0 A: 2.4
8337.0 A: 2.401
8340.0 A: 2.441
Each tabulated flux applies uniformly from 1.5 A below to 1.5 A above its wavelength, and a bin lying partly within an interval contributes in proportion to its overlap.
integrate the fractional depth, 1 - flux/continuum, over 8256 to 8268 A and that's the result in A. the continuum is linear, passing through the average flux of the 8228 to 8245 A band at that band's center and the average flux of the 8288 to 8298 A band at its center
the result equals 0.57 A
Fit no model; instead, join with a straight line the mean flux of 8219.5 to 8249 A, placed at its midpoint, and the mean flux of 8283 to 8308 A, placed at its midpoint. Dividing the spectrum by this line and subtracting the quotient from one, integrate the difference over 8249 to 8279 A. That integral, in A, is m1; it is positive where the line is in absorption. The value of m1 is 0.90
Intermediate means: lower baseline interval 2.45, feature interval 2.41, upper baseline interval 2.52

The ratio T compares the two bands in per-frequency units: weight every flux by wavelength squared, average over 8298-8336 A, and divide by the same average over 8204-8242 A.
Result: 1.01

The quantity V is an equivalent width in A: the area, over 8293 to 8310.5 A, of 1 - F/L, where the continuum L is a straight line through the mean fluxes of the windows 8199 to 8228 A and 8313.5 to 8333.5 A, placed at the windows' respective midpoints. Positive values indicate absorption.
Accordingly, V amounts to -0.9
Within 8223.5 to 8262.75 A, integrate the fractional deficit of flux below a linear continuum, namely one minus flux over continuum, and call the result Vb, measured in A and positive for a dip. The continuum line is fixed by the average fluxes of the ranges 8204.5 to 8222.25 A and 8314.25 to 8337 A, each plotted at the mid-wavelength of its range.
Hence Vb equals -0.7 A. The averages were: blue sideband 2.39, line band 2.43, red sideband 2.39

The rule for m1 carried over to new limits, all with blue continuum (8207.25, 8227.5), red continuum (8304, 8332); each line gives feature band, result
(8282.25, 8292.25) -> -0.4 A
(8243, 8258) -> -0.2 A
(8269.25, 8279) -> 0.0 A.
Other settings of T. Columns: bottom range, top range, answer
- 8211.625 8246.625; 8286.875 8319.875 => 1.03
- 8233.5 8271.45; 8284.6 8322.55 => 1.03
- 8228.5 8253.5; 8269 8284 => 0.99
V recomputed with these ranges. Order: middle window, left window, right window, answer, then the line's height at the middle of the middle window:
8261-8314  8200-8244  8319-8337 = -1.19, 2.41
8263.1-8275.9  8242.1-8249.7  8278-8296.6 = 0.25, 2.48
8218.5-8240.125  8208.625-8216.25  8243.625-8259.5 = -0.52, 2.39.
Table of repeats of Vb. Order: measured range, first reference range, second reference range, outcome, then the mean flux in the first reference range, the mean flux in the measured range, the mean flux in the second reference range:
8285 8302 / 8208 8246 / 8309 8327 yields -1.3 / 2.43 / 2.57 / 2.38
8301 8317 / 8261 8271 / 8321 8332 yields 0.1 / 2.45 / 2.4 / 2.4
